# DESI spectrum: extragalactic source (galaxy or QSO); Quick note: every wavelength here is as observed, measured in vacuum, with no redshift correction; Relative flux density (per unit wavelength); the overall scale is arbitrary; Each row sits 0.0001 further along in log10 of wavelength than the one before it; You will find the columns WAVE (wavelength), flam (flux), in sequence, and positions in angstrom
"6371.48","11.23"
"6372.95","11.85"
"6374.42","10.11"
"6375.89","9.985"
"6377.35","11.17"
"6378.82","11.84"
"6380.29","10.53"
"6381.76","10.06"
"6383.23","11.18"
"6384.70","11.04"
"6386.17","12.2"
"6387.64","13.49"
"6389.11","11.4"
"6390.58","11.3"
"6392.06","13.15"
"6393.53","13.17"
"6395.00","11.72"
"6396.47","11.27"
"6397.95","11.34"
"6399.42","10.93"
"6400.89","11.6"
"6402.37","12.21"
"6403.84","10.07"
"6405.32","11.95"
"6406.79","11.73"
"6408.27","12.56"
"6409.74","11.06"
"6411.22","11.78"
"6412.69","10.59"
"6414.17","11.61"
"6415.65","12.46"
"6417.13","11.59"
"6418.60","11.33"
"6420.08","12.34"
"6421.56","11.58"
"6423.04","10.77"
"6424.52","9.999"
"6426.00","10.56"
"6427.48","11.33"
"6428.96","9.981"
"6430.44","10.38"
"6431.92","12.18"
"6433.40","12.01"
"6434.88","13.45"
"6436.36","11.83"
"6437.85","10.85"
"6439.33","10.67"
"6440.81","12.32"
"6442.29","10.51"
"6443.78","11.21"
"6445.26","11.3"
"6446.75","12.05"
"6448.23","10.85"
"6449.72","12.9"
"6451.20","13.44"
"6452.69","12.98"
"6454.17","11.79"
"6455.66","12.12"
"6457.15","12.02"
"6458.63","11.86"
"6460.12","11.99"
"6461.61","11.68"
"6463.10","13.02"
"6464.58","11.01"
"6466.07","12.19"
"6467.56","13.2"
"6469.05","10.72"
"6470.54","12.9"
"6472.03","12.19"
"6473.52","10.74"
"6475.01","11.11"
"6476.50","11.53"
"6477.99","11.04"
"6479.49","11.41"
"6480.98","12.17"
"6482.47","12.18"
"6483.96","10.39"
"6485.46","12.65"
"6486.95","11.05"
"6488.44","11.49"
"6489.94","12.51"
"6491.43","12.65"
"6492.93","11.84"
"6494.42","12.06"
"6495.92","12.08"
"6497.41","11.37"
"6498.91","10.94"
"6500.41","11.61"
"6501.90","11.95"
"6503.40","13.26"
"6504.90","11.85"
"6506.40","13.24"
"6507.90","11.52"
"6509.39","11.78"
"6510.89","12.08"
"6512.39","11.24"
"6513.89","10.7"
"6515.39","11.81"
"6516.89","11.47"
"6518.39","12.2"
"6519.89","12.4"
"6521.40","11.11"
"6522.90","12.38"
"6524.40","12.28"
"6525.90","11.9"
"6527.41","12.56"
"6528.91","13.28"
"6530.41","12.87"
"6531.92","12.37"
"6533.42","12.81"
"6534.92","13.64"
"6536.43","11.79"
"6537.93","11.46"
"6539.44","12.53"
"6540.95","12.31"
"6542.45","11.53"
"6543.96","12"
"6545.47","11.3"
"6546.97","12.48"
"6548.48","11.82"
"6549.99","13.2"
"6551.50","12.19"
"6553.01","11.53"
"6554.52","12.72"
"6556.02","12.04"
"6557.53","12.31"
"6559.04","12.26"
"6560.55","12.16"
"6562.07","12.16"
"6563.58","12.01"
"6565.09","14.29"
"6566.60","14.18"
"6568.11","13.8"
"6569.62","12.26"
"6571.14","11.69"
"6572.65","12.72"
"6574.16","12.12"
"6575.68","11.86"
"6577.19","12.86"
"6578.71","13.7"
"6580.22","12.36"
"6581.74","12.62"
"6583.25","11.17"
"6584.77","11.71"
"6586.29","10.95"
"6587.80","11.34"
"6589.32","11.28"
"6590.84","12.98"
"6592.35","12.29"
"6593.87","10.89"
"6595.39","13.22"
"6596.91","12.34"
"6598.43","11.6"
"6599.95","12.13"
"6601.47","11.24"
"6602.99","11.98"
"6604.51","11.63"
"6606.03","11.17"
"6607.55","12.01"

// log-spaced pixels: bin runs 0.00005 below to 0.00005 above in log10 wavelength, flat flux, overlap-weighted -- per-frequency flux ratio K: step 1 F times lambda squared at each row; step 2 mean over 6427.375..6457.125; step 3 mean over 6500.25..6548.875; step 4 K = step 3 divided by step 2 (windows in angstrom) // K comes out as 1.06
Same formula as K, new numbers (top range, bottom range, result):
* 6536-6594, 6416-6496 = 1.08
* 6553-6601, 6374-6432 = 1.14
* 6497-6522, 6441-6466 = 1.01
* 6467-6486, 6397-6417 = 1.04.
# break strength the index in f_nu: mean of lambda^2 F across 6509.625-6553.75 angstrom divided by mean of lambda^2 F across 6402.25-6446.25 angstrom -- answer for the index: 1.10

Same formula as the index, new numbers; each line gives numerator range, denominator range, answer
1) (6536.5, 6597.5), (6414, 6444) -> 1.12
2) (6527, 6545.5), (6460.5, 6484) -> 1.07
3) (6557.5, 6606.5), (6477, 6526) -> 1.06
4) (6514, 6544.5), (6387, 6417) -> 1.08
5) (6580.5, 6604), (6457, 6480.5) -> 1.04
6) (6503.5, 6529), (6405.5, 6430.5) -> 1.09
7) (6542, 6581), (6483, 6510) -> 1.07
